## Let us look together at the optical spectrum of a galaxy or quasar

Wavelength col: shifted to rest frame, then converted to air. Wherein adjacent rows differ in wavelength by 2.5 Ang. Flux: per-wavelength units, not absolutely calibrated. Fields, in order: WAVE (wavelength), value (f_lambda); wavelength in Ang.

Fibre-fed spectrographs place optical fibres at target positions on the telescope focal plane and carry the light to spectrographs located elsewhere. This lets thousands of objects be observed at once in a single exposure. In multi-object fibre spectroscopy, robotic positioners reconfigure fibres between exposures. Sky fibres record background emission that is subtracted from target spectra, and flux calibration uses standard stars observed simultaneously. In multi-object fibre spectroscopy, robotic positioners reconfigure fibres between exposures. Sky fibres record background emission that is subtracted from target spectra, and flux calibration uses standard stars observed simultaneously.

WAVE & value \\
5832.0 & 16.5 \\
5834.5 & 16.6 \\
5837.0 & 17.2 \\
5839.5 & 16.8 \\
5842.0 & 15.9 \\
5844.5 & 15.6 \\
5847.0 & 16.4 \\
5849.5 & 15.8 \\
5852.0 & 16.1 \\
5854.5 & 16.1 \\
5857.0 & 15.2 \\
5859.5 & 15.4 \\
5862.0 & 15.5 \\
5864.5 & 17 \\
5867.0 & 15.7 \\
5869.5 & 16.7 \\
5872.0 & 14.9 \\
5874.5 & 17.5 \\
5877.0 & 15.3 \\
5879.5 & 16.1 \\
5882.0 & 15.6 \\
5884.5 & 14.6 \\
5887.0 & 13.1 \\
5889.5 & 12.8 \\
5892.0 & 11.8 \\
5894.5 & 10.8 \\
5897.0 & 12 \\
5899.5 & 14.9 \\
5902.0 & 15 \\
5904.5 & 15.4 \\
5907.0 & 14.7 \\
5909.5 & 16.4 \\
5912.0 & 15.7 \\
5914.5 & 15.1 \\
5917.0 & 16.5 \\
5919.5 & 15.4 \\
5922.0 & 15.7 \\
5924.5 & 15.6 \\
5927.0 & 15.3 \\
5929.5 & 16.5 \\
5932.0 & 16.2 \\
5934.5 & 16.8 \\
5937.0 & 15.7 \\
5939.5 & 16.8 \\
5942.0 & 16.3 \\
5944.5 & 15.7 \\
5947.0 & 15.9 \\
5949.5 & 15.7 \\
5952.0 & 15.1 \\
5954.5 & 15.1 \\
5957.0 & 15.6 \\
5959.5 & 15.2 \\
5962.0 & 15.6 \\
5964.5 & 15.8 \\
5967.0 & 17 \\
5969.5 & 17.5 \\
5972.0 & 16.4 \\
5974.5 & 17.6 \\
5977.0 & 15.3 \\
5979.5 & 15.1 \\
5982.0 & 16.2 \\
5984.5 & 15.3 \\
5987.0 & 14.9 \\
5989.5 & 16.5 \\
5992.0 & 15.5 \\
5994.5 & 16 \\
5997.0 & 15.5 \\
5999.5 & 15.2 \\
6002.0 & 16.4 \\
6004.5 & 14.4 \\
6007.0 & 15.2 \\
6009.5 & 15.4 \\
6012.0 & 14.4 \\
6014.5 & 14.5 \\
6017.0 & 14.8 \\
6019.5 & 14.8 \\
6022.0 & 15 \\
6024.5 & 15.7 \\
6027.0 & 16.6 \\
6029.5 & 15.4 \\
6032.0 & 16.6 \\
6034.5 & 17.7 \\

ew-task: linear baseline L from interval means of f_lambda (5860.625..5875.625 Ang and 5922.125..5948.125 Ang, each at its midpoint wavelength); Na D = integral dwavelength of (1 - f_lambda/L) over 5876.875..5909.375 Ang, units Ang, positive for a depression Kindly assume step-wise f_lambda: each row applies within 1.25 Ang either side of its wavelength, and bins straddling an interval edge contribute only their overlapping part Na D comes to 4.2 Ang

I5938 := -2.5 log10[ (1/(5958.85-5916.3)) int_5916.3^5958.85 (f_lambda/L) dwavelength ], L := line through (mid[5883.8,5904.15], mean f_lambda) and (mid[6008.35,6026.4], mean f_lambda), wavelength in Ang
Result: -0.15 mag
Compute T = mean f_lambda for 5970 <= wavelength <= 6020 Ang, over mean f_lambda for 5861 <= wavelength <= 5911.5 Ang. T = 1.05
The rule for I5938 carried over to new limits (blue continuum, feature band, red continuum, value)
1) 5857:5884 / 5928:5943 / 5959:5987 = -0.02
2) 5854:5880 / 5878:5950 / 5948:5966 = 0.04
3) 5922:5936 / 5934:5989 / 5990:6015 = -0.01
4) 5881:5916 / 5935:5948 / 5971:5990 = -0.07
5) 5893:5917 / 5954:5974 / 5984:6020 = -0.08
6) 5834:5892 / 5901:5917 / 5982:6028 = 0.00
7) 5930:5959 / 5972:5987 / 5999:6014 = -0.03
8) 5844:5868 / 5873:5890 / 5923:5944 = 0.06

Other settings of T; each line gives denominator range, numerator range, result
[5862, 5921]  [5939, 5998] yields 1.06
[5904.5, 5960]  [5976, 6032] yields 0.98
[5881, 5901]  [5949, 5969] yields 1.19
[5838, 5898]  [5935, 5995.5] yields 1.05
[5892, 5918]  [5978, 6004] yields 1.08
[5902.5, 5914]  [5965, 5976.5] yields 1.09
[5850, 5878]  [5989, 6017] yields 0.96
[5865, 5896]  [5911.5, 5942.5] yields 1.09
